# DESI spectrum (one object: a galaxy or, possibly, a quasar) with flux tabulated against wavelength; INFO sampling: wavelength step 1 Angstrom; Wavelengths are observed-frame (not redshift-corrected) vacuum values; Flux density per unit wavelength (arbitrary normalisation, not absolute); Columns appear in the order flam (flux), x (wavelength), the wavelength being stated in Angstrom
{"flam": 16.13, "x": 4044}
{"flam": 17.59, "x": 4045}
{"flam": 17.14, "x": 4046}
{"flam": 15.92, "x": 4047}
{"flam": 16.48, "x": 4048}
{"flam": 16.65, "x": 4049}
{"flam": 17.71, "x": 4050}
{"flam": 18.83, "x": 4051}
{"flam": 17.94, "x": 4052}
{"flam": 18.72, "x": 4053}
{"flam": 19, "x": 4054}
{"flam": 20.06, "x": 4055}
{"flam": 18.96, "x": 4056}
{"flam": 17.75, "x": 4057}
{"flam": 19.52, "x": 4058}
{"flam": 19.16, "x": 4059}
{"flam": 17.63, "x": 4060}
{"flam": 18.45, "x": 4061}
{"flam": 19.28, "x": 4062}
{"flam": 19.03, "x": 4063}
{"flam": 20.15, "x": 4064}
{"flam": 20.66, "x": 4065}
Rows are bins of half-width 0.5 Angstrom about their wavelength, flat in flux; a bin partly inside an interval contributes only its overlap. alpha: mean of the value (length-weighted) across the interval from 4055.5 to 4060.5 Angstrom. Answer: 18.6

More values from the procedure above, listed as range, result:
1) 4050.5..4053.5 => 18.5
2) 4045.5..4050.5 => 16.8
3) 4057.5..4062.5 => 18.8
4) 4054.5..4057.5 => 18.9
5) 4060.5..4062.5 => 18.9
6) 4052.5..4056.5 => 19.2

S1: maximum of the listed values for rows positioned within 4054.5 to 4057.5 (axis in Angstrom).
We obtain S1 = 20.06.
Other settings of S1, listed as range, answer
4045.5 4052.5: 18.83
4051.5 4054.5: 19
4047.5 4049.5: 16.65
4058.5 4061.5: 19.16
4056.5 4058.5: 19.52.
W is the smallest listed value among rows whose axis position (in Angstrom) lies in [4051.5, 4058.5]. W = 17.75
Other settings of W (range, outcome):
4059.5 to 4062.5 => 17.63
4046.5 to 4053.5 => 15.92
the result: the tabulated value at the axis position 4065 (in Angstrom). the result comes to 20.66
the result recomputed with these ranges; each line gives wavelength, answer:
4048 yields 16.48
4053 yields 18.72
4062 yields 19.28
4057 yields 17.75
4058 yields 19.52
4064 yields 20.15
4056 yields 18.96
